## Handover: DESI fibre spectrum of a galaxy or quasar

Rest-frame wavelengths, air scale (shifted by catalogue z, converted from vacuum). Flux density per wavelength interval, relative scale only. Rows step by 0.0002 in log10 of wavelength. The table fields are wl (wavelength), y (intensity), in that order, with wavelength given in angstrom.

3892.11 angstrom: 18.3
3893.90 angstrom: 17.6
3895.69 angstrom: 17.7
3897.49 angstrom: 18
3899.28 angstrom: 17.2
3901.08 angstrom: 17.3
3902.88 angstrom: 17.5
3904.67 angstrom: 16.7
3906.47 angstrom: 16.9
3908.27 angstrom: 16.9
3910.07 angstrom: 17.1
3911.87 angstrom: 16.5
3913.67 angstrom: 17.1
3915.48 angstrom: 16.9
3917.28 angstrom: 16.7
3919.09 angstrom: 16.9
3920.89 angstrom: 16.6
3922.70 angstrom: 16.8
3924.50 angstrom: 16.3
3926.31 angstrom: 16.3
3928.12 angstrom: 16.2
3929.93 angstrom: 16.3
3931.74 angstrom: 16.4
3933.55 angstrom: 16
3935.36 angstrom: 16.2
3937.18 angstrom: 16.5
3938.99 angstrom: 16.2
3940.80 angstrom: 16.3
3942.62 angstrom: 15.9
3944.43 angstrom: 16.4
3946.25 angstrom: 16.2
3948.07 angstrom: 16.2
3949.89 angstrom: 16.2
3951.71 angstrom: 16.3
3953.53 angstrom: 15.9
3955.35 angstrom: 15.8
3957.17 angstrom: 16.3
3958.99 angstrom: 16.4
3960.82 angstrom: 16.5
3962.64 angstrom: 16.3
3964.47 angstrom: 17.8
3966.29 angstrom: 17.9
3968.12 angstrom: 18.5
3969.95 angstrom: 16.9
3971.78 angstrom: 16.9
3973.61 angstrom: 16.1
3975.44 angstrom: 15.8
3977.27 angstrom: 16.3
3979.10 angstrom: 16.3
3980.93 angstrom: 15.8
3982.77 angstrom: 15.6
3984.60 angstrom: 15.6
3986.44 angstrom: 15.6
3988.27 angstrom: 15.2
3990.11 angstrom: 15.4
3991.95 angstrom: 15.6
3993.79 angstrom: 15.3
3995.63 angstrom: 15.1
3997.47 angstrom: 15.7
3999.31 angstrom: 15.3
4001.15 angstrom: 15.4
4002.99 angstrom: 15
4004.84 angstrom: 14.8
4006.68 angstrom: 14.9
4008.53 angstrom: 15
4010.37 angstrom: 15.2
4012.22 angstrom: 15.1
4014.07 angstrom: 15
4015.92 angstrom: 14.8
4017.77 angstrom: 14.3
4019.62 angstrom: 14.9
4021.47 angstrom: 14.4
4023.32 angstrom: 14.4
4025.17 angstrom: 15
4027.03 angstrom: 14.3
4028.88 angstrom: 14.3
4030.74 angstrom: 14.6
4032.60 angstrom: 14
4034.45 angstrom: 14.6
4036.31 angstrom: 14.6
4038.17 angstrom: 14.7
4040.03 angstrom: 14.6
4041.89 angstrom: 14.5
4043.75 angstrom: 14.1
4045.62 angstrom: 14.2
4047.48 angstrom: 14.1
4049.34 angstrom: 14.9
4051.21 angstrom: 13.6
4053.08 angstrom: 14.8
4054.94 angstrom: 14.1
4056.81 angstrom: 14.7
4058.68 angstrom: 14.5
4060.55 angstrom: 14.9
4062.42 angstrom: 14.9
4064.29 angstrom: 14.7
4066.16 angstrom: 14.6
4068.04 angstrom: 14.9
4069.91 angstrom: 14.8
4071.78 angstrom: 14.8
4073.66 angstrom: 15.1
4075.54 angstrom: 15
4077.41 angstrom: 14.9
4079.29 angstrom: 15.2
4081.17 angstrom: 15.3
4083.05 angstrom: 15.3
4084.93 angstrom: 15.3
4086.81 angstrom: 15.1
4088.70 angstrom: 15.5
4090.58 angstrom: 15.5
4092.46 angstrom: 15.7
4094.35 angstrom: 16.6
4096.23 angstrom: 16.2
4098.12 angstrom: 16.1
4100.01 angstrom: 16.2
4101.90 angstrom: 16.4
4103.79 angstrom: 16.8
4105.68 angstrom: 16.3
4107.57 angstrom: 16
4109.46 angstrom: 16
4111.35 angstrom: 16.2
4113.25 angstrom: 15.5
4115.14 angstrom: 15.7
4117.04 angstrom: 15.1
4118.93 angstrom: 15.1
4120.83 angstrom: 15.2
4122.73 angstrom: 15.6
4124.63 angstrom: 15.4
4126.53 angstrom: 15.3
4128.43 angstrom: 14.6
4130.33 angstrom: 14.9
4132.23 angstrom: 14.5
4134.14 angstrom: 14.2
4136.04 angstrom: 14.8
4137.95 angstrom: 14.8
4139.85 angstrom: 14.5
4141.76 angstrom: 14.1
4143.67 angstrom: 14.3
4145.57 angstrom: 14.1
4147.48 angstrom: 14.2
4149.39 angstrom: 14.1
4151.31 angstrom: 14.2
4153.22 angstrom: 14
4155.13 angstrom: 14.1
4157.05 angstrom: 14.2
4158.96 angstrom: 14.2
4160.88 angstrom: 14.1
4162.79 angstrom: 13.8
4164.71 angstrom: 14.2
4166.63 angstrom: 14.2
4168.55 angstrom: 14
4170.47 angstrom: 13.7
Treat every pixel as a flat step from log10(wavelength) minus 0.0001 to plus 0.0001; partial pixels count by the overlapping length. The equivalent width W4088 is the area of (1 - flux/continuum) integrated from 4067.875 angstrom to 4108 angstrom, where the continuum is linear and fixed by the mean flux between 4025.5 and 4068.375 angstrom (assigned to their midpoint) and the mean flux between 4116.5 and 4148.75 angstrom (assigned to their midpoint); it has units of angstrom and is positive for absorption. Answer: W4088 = -2.7 angstrom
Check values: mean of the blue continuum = 14.5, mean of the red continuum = 14.7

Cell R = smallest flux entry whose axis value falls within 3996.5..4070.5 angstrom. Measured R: 13.6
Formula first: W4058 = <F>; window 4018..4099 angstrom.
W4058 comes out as 14.8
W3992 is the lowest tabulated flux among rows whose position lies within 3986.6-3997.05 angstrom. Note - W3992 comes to 15.1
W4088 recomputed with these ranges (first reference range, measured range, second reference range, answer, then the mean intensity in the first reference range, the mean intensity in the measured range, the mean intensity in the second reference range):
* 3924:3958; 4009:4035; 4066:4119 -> 2.0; 16.2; 14.6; 15.6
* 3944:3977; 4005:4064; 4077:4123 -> 5.6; 16.6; 14.6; 15.7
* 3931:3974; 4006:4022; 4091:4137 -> 1.3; 16.5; 14.9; 15.6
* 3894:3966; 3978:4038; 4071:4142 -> 3.9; 16.6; 15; 15.4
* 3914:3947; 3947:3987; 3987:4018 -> -1.6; 16.4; 16.4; 15.1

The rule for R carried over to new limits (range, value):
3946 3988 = 15.6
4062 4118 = 14.6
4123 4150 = 14.1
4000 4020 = 14.3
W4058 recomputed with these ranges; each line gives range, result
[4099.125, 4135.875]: 15.5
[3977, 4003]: 15.5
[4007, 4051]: 14.6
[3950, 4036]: 15.6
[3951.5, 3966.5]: 16.5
